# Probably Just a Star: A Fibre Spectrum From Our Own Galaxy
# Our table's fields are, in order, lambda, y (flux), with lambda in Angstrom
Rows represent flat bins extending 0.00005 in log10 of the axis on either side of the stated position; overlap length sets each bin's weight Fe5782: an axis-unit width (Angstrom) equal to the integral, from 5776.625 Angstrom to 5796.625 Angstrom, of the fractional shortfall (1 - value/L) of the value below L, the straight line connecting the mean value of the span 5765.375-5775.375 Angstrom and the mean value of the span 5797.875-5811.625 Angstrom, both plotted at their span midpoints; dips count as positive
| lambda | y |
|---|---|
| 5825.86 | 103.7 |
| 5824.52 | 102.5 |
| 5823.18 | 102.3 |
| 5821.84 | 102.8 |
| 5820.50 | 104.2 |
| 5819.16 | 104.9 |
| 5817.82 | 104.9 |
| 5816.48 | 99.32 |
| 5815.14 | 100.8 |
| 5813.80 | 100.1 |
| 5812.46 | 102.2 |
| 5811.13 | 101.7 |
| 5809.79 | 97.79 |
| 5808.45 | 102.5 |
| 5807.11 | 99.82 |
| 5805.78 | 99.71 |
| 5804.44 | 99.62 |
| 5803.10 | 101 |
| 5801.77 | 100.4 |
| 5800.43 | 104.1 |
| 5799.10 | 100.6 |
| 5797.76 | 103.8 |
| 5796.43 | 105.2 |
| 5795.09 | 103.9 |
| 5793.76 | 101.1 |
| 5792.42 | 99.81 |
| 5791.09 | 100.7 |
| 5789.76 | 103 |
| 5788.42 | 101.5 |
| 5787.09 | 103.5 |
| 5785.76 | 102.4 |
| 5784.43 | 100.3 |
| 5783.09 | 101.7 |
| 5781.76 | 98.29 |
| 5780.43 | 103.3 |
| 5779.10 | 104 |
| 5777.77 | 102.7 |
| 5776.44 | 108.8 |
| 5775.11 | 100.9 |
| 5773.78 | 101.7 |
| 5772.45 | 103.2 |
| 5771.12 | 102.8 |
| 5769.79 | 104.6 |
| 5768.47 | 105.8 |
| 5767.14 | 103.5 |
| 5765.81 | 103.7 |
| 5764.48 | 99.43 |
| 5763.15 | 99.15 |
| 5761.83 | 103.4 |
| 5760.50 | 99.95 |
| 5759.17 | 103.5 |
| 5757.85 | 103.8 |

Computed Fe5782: 0.0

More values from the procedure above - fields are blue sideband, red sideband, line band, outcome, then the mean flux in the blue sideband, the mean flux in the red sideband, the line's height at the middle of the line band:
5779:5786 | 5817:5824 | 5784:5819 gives 0.3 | 101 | 104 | 103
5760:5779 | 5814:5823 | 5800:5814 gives 0.3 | 103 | 103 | 103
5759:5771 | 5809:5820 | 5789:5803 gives 0.0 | 103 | 102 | 102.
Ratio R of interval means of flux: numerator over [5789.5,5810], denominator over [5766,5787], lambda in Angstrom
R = 0.99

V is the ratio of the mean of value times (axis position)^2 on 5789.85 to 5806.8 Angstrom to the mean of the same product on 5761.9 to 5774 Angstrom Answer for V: 1.0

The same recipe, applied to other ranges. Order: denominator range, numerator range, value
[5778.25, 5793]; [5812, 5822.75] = 1.02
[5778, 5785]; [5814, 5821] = 1.02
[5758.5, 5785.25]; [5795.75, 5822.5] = 1.01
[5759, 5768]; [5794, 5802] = 1.03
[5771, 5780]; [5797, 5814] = 0.99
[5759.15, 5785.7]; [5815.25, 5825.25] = 1.02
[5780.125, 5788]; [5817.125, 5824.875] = 1.03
